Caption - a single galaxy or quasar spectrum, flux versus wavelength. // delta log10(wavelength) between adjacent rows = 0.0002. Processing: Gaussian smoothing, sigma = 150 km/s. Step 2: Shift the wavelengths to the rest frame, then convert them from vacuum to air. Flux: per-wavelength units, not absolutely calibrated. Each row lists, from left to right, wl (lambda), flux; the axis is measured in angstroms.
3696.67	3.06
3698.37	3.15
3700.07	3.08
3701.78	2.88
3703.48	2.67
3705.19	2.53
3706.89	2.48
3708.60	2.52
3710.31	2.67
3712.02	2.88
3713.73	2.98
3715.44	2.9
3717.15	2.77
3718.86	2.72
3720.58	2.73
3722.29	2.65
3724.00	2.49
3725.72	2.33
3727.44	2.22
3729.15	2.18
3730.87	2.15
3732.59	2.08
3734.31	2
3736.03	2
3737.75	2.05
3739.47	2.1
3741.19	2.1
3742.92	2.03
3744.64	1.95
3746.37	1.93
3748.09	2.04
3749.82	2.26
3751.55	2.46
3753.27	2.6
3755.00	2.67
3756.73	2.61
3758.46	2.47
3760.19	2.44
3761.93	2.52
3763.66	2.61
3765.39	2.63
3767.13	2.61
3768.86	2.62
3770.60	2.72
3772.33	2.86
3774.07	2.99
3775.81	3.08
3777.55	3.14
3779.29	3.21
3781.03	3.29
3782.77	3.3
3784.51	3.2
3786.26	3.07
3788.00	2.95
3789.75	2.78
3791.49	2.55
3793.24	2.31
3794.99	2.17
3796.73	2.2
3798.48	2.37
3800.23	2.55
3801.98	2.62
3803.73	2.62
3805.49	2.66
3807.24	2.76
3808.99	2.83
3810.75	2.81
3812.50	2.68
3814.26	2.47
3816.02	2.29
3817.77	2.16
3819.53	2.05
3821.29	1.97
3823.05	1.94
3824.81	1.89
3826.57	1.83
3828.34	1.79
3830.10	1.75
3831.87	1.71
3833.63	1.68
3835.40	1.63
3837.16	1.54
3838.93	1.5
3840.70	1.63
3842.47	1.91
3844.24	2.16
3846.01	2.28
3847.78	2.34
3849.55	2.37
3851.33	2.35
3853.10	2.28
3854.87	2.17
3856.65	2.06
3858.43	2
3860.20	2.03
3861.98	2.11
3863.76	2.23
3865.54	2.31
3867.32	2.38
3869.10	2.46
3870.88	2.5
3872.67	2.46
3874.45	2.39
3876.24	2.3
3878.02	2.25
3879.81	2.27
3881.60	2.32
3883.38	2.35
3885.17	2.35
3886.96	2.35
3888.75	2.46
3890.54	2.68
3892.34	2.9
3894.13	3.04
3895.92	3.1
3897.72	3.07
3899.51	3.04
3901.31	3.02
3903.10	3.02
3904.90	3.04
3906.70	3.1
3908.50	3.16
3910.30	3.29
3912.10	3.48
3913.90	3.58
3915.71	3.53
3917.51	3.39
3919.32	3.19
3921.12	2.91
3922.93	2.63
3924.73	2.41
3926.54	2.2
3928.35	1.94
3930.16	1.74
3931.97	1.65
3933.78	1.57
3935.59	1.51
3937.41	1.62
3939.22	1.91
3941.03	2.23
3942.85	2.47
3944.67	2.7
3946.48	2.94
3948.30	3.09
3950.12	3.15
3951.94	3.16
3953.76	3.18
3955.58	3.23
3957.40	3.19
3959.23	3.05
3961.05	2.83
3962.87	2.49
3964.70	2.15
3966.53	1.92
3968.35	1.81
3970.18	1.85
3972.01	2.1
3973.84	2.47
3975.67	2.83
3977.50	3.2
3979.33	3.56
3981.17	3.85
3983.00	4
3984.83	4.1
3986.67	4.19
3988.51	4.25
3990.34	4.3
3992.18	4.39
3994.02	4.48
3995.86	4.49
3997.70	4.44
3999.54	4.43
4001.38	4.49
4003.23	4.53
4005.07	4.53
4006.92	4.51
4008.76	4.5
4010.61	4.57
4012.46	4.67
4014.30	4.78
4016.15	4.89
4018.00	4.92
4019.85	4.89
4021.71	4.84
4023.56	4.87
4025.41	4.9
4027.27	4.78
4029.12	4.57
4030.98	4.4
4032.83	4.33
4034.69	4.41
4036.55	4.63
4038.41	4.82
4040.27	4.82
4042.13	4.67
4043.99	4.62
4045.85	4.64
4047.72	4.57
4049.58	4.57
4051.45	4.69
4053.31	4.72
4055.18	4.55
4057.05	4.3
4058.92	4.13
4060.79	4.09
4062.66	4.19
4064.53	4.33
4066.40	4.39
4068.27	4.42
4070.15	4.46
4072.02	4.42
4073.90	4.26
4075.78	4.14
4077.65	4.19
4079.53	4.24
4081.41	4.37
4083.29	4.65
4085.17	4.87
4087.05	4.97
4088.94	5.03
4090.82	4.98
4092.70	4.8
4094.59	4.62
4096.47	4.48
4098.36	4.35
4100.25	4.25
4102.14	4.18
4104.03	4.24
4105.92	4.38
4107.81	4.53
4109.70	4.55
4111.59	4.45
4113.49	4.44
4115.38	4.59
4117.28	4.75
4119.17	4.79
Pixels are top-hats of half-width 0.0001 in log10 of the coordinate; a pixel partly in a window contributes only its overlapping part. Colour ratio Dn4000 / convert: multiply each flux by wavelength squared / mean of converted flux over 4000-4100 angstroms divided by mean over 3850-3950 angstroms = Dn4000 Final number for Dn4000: 1.94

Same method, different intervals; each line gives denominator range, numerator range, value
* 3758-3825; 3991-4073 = 1.96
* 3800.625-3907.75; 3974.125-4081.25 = 2.05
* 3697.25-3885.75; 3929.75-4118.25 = 1.87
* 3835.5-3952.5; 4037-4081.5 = 1.94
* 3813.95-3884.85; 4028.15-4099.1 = 2.39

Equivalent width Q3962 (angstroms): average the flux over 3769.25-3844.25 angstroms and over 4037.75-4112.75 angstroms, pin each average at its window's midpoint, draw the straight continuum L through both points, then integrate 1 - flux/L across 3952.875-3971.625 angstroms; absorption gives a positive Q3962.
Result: 5.5 angstroms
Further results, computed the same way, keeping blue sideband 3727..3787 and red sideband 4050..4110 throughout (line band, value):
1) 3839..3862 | 7.3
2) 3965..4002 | 3.5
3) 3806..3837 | 8.3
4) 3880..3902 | 4.1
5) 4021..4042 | -2.5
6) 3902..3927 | 2.8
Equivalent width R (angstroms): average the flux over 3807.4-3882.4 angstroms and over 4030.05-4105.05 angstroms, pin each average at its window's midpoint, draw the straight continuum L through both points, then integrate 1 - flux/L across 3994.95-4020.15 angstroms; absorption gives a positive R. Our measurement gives -4.9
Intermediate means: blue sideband 2.15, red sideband 4.49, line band 4.61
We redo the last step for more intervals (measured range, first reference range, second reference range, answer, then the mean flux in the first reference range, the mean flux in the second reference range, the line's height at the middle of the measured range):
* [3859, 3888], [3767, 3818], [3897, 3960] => 4.6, 2.74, 2.75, 2.75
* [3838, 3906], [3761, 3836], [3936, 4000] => 9.1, 2.51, 3.13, 2.78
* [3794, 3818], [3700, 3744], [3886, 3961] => 0.5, 2.45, 2.75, 2.58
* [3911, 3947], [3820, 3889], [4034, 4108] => 5.3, 2.11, 4.5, 2.93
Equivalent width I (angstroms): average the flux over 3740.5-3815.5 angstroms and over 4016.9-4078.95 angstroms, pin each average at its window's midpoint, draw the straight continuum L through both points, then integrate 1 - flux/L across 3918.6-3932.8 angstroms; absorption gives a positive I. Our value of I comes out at 5.2 angstroms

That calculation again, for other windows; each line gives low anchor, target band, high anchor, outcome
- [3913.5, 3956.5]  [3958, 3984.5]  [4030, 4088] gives 3.22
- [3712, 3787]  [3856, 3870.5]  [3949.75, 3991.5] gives 3.18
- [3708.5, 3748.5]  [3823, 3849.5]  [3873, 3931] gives 7.69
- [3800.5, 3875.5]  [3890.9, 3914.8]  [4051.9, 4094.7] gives -2.65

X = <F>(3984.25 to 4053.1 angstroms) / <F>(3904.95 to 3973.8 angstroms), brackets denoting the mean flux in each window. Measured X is 1.8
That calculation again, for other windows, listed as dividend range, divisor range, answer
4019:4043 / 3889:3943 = 1.75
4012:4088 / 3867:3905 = 1.74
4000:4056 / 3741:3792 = 1.75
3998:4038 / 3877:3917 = 1.61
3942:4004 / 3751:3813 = 1.22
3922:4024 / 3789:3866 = 1.52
